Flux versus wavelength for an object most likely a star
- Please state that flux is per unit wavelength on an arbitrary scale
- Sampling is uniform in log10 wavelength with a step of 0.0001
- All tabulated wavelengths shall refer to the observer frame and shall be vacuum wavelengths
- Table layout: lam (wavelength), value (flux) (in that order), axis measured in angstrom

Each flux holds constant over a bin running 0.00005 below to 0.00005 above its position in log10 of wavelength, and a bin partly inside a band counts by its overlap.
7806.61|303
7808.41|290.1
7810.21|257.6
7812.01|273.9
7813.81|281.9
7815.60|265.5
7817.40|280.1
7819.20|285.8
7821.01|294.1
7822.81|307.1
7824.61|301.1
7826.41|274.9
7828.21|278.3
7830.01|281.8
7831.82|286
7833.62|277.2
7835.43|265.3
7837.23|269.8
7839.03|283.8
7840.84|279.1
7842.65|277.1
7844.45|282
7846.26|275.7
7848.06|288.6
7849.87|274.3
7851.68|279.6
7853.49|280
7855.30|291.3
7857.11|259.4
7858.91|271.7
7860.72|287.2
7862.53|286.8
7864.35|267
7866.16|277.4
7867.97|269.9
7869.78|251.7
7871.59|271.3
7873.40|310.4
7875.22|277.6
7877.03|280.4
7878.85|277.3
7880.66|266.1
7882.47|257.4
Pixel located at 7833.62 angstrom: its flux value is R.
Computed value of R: 277.2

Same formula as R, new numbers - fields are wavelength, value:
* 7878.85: 277.3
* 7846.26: 275.7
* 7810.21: 257.6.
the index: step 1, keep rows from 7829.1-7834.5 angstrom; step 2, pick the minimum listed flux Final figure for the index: 277.2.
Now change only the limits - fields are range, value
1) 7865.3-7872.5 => 251.7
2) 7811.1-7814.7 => 273.9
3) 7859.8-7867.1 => 267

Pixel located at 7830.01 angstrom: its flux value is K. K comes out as 281.8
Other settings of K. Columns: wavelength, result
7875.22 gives 277.6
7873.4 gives 310.4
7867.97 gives 269.9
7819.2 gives 285.8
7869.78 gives 251.7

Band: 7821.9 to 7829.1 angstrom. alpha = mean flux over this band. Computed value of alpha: 291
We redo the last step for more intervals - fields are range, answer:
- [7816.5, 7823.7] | 291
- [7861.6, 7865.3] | 276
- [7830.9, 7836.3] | 276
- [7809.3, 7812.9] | 266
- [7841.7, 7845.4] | 279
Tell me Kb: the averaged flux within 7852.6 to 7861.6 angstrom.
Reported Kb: 278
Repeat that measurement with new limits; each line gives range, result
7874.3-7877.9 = 279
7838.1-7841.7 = 281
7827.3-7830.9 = 280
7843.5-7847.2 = 280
